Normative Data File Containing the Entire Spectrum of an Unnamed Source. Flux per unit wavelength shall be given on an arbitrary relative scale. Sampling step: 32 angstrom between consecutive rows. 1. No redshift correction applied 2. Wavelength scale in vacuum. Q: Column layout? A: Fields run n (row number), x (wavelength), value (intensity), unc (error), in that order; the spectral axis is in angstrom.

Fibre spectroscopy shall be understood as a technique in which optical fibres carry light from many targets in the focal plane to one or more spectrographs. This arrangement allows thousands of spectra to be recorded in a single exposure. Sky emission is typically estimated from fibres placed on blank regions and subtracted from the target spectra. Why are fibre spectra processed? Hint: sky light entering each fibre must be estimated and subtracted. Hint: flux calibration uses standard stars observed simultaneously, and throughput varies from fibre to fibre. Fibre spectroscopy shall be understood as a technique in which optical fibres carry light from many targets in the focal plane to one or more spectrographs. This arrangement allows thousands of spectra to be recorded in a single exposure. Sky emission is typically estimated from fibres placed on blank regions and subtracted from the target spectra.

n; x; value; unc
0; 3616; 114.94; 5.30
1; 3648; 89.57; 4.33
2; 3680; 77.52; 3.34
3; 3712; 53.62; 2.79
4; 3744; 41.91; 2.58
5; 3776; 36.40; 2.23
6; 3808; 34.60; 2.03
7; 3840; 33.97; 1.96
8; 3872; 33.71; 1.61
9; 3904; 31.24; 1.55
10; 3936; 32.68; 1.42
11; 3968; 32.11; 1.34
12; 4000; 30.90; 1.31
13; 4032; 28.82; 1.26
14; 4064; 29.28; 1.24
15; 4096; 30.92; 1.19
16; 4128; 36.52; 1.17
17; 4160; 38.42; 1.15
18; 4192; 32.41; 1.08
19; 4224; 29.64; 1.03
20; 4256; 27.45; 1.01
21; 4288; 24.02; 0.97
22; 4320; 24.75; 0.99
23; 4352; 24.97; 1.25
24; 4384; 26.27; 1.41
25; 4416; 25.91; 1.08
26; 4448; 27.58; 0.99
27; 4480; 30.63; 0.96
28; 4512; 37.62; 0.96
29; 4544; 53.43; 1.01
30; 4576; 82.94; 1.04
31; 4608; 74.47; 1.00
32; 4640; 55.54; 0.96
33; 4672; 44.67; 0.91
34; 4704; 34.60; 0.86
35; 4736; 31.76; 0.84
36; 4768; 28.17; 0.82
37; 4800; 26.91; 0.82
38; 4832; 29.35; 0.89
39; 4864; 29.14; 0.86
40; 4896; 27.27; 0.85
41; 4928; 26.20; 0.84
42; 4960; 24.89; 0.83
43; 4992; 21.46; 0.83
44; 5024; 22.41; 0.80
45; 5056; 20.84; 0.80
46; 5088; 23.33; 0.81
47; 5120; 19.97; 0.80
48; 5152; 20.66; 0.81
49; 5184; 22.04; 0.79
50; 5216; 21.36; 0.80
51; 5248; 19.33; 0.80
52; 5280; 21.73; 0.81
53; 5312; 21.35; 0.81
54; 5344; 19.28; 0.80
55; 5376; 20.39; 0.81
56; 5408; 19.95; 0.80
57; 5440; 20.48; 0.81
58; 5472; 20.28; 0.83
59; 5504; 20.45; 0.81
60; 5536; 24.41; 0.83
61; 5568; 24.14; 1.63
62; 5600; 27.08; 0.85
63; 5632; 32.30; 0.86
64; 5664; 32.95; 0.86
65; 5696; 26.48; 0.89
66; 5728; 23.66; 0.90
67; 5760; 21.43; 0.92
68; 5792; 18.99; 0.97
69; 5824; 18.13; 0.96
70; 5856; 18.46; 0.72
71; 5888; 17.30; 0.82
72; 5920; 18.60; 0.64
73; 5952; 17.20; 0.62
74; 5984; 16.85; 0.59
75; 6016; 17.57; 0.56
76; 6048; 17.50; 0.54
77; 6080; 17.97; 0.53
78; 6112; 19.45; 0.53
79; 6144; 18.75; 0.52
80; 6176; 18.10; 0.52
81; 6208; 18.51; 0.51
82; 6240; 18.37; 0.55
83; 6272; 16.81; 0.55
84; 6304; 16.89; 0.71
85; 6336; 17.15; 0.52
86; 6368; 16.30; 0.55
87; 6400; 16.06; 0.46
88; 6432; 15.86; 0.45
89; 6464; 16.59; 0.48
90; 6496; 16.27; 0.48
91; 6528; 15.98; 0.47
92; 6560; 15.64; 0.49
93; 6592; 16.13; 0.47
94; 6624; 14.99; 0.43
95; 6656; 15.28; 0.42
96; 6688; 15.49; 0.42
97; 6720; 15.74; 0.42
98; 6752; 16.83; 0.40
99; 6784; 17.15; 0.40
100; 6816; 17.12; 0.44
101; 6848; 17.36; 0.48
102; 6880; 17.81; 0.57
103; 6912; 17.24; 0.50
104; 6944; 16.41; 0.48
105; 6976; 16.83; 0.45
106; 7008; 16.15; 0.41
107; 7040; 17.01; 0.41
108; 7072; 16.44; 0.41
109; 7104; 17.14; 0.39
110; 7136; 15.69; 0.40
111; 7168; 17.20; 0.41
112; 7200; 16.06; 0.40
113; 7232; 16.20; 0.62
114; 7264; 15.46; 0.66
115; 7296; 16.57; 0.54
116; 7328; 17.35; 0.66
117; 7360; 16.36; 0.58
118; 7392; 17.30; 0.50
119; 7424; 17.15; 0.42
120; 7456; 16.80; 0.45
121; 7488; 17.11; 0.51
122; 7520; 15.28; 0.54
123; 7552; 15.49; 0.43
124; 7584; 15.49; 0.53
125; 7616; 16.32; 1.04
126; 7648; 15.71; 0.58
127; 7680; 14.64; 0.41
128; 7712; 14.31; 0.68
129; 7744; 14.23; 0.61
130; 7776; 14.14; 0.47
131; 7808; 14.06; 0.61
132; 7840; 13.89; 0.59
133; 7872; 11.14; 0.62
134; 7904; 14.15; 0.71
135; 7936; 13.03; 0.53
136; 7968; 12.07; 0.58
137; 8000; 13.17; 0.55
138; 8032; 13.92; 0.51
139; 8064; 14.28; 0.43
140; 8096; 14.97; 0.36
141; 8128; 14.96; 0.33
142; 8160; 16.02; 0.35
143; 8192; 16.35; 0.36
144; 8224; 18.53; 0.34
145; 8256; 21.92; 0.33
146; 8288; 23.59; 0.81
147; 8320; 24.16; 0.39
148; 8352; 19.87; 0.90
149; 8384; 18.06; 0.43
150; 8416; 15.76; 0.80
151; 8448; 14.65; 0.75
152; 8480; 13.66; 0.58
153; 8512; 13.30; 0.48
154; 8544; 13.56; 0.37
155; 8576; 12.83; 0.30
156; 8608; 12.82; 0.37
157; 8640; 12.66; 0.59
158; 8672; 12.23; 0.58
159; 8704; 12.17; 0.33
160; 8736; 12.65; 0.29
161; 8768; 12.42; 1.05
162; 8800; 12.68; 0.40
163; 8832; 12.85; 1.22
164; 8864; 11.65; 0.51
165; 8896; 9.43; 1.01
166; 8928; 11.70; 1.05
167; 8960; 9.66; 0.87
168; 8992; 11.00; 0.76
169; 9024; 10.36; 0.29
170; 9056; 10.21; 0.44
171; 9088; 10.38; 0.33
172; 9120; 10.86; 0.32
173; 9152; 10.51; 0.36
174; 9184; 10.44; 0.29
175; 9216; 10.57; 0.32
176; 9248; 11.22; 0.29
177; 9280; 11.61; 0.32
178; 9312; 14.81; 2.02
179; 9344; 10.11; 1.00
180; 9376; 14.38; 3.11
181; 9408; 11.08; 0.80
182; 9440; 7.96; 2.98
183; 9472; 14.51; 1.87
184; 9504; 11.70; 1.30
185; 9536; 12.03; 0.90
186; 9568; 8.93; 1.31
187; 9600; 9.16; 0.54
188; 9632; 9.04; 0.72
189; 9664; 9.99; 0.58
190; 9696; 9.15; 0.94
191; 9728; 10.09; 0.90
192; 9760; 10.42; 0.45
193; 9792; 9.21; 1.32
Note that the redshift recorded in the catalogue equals 1.97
